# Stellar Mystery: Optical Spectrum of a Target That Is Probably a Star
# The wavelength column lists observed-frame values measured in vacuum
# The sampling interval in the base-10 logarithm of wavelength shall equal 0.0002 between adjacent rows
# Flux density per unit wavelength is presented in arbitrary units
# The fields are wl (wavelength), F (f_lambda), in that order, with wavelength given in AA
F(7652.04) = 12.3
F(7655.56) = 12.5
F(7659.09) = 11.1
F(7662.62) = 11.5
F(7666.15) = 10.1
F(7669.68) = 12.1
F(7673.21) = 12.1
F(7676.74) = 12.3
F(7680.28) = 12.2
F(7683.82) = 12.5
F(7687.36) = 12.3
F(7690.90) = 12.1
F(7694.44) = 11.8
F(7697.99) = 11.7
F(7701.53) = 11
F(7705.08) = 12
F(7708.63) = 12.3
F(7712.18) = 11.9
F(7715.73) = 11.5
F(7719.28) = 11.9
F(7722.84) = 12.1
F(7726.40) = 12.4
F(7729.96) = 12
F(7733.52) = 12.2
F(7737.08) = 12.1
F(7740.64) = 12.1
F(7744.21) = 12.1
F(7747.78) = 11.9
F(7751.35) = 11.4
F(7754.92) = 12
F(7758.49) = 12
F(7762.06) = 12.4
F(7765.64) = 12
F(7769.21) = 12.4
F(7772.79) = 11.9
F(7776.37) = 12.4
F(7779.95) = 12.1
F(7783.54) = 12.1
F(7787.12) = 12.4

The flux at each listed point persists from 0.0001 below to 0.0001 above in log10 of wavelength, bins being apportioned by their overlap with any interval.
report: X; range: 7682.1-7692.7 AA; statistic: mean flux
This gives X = 12.3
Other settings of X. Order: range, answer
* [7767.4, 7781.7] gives 12.2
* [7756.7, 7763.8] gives 12.2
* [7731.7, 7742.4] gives 12.1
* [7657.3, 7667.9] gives 10.9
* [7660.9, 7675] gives 11.5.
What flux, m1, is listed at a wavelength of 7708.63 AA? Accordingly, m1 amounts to 12.3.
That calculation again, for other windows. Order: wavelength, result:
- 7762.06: 12.4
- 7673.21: 12.1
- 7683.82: 12.5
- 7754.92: 12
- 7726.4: 12.4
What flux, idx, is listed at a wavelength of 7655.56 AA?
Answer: 12.5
